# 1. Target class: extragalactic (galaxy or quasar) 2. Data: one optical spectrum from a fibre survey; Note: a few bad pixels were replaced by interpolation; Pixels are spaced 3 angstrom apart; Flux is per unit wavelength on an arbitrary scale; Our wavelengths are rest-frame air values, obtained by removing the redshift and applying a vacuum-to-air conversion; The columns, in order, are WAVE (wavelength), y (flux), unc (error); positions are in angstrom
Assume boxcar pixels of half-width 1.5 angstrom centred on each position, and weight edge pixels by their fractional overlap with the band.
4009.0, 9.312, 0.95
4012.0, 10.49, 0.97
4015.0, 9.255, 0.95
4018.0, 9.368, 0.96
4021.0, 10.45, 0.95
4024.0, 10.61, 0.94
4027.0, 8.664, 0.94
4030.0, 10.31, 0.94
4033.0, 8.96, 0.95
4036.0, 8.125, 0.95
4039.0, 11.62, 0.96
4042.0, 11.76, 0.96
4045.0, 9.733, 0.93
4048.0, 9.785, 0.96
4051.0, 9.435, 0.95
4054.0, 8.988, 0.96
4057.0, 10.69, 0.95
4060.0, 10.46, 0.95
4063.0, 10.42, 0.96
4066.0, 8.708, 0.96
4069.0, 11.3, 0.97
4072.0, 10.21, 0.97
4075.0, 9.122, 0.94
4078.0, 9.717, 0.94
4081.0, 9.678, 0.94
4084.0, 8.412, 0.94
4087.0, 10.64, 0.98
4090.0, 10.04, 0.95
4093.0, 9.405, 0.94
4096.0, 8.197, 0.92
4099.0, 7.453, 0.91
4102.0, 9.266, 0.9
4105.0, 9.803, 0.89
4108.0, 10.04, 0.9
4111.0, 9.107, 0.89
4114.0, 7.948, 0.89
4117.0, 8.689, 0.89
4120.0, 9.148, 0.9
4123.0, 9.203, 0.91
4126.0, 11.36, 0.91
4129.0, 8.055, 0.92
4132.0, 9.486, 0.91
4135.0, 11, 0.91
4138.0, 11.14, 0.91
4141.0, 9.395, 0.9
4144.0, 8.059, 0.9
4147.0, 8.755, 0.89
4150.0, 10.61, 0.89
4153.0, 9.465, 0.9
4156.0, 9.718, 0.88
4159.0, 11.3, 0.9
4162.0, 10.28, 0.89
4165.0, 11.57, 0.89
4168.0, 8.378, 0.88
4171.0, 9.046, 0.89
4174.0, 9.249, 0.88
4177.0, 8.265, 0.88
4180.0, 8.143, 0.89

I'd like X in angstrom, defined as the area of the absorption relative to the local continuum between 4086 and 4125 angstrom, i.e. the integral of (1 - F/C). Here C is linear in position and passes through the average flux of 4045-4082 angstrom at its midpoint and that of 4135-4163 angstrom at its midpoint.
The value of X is 2.89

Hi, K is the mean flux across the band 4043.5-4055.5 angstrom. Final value 9.49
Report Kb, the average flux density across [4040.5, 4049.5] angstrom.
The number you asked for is 10.4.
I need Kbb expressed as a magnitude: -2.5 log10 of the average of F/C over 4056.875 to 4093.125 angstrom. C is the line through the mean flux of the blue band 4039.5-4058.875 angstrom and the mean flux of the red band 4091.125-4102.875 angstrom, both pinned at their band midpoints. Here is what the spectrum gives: -0.07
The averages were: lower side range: 10.2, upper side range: 8.59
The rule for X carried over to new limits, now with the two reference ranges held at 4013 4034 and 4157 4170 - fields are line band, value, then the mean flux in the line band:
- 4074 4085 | 0.74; 9.27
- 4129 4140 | 0.03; 10.2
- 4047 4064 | -0.21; 9.95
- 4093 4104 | 1.65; 8.52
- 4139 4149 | 1.24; 8.95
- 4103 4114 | 0.73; 9.4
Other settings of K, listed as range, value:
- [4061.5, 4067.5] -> 9.56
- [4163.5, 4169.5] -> 9.97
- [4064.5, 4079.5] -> 9.81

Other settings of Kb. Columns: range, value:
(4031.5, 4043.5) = 10.1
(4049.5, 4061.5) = 9.89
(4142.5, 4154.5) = 9.22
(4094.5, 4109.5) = 8.95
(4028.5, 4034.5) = 9.63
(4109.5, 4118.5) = 8.58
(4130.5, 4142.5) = 10.3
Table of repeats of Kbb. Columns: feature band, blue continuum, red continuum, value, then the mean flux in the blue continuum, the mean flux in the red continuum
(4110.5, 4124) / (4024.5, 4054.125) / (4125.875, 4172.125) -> 0.120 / 9.8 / 9.81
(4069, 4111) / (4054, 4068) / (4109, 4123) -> -0.007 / 10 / 8.82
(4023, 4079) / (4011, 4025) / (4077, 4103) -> -0.033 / 10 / 9.19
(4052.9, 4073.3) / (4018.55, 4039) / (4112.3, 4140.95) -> -0.056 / 9.67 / 9.55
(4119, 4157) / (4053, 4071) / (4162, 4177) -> 0.004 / 10.1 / 9.5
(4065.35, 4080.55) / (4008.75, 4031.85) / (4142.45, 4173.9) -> -0.010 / 9.82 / 9.7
